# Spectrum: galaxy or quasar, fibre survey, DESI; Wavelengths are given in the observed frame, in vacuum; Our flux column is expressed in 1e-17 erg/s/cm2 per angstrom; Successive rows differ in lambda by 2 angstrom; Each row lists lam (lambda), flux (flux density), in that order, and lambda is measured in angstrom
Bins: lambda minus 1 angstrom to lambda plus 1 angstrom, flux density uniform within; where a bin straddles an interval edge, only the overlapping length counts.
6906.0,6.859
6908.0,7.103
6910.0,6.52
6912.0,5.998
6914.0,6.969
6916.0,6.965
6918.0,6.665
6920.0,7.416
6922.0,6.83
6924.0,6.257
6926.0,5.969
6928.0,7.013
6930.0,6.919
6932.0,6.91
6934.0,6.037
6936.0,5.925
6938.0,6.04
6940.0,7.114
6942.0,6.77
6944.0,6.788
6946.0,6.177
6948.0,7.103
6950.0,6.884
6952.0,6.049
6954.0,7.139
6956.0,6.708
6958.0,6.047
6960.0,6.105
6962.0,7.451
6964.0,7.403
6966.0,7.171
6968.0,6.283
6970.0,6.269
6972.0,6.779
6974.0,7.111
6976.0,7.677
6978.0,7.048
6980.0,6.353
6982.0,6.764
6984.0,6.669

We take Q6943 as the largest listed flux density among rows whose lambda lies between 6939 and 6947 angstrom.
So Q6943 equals 7.114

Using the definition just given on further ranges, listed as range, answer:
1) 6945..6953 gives 7.103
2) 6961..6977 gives 7.677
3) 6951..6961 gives 7.139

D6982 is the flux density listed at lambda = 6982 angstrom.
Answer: 6.764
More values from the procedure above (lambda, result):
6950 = 6.884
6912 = 5.998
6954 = 7.139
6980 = 6.353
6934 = 6.037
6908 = 7.103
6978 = 7.048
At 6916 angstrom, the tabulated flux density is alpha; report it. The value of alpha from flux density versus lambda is 6.965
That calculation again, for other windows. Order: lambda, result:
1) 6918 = 6.665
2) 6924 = 6.257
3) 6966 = 7.171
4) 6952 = 6.049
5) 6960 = 6.105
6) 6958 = 6.047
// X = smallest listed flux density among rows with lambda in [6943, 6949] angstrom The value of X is 6.177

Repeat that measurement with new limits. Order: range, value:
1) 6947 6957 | 6.049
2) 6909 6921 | 5.998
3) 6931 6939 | 5.925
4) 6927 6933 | 6.91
